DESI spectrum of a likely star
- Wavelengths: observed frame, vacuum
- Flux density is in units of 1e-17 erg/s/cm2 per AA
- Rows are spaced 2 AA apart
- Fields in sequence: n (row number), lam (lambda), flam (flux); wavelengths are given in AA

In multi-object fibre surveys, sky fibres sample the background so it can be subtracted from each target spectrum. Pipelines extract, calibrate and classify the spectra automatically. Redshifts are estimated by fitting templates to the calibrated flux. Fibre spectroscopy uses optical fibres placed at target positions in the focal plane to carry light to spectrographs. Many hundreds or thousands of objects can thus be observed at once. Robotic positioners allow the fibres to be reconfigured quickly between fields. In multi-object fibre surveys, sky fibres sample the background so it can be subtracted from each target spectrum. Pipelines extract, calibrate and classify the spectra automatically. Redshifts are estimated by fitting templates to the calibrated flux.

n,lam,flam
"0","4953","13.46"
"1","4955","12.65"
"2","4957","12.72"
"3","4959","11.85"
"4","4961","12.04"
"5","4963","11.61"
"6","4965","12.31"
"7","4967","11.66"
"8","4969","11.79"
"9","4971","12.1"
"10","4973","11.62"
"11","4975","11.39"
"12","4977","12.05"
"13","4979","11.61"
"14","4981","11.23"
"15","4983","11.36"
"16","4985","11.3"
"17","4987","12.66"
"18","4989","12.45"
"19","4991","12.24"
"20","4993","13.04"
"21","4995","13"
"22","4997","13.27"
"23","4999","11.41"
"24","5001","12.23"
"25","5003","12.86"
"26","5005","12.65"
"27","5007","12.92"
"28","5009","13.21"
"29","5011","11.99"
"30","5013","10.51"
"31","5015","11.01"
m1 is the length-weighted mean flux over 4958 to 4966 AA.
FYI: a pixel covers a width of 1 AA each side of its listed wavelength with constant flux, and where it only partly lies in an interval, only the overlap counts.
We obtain 12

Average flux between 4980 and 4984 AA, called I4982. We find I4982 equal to 11.3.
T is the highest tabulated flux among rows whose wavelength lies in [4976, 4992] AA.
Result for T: 12.66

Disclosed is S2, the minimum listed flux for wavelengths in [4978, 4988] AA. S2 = 11.23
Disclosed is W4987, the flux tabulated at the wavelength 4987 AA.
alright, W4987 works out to 12.66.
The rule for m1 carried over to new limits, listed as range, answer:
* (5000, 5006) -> 12.6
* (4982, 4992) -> 12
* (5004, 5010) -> 12.9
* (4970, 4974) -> 11.9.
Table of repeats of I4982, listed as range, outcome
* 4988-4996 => 12.7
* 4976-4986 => 11.5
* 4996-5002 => 12.3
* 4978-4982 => 11.4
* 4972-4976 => 11.5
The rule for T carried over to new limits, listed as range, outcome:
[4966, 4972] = 12.1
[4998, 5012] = 13.21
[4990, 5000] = 13.27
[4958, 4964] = 12.04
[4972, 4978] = 12.05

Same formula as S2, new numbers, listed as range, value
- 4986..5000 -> 11.41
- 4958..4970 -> 11.61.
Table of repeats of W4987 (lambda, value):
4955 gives 12.65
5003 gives 12.86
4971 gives 12.1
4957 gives 12.72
